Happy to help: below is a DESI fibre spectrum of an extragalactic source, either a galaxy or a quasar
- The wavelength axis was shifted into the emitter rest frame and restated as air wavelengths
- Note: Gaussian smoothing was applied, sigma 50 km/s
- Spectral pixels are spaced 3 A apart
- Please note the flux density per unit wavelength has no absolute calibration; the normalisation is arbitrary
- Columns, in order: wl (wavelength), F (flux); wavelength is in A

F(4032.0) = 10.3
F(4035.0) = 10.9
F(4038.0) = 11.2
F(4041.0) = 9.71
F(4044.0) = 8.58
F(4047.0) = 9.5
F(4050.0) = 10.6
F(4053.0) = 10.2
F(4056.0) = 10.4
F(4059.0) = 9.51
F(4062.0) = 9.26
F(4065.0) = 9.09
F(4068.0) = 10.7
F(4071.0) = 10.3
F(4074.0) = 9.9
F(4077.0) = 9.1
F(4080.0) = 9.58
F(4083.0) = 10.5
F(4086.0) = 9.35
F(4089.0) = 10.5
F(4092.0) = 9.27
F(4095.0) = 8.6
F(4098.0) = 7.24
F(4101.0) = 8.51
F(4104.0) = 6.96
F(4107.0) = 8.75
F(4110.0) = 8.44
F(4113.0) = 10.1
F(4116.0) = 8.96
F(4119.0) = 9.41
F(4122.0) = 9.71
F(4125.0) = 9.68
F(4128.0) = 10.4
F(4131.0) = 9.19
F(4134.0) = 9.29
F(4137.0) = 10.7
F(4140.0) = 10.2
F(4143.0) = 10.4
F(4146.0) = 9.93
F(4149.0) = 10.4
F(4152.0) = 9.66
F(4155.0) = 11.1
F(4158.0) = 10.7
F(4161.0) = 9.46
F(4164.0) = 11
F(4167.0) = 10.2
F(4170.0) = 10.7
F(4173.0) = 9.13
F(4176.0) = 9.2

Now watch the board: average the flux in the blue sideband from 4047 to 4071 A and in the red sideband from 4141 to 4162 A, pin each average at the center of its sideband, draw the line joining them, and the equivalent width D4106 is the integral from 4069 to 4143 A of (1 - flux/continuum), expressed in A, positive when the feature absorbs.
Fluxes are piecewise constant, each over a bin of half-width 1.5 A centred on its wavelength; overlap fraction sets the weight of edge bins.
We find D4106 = 5.3 A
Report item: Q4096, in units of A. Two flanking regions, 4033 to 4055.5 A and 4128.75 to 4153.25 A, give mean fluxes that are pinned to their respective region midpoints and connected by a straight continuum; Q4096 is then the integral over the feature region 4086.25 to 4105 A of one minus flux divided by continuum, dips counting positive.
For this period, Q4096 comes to 2.7 A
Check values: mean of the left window 10.1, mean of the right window 9.99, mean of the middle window 8.61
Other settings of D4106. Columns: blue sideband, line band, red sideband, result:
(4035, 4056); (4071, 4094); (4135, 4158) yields 0.93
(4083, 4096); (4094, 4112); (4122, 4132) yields 2.85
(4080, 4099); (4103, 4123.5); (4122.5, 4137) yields 1.35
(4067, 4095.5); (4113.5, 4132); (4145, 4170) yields 0.91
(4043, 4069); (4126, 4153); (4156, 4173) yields 0.46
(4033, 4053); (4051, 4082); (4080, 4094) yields 0.38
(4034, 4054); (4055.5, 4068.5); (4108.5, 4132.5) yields 0.34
